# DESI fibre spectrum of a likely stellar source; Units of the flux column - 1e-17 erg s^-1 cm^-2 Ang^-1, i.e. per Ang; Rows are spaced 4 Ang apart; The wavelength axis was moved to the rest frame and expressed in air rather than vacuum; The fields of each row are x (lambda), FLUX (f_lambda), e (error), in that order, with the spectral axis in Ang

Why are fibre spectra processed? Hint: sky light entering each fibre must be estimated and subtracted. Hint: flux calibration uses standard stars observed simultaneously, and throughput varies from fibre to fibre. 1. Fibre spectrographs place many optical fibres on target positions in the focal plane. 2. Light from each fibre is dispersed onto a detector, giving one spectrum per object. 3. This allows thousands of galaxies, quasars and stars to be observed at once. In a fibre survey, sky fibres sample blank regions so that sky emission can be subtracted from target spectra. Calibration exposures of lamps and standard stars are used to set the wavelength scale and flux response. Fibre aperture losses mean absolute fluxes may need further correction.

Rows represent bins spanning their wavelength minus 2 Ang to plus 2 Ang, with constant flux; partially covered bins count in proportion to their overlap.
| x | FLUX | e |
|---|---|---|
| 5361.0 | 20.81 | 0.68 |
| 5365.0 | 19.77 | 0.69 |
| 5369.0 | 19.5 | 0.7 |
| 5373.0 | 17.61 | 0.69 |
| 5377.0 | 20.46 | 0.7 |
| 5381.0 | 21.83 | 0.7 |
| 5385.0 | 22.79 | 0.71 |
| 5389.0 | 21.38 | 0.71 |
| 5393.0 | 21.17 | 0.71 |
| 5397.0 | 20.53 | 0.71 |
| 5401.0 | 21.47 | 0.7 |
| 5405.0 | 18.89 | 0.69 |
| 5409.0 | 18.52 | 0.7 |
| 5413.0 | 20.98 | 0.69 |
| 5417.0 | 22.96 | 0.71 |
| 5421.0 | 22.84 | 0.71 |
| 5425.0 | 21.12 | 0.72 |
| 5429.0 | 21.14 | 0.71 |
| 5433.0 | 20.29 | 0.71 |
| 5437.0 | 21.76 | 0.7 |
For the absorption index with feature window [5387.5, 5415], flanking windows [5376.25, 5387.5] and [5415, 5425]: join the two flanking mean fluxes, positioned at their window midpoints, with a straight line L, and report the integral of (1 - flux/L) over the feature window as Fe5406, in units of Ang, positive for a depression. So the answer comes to 2.20 Ang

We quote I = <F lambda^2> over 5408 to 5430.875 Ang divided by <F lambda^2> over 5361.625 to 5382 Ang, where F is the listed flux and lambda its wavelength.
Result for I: 1.10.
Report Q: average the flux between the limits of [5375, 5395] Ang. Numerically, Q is 21.5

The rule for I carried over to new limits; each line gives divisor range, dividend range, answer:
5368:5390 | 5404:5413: 0.94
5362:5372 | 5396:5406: 1.06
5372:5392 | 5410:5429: 1.05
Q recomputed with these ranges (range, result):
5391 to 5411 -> 20.1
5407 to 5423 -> 21.3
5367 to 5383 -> 19.9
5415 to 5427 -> 22.3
